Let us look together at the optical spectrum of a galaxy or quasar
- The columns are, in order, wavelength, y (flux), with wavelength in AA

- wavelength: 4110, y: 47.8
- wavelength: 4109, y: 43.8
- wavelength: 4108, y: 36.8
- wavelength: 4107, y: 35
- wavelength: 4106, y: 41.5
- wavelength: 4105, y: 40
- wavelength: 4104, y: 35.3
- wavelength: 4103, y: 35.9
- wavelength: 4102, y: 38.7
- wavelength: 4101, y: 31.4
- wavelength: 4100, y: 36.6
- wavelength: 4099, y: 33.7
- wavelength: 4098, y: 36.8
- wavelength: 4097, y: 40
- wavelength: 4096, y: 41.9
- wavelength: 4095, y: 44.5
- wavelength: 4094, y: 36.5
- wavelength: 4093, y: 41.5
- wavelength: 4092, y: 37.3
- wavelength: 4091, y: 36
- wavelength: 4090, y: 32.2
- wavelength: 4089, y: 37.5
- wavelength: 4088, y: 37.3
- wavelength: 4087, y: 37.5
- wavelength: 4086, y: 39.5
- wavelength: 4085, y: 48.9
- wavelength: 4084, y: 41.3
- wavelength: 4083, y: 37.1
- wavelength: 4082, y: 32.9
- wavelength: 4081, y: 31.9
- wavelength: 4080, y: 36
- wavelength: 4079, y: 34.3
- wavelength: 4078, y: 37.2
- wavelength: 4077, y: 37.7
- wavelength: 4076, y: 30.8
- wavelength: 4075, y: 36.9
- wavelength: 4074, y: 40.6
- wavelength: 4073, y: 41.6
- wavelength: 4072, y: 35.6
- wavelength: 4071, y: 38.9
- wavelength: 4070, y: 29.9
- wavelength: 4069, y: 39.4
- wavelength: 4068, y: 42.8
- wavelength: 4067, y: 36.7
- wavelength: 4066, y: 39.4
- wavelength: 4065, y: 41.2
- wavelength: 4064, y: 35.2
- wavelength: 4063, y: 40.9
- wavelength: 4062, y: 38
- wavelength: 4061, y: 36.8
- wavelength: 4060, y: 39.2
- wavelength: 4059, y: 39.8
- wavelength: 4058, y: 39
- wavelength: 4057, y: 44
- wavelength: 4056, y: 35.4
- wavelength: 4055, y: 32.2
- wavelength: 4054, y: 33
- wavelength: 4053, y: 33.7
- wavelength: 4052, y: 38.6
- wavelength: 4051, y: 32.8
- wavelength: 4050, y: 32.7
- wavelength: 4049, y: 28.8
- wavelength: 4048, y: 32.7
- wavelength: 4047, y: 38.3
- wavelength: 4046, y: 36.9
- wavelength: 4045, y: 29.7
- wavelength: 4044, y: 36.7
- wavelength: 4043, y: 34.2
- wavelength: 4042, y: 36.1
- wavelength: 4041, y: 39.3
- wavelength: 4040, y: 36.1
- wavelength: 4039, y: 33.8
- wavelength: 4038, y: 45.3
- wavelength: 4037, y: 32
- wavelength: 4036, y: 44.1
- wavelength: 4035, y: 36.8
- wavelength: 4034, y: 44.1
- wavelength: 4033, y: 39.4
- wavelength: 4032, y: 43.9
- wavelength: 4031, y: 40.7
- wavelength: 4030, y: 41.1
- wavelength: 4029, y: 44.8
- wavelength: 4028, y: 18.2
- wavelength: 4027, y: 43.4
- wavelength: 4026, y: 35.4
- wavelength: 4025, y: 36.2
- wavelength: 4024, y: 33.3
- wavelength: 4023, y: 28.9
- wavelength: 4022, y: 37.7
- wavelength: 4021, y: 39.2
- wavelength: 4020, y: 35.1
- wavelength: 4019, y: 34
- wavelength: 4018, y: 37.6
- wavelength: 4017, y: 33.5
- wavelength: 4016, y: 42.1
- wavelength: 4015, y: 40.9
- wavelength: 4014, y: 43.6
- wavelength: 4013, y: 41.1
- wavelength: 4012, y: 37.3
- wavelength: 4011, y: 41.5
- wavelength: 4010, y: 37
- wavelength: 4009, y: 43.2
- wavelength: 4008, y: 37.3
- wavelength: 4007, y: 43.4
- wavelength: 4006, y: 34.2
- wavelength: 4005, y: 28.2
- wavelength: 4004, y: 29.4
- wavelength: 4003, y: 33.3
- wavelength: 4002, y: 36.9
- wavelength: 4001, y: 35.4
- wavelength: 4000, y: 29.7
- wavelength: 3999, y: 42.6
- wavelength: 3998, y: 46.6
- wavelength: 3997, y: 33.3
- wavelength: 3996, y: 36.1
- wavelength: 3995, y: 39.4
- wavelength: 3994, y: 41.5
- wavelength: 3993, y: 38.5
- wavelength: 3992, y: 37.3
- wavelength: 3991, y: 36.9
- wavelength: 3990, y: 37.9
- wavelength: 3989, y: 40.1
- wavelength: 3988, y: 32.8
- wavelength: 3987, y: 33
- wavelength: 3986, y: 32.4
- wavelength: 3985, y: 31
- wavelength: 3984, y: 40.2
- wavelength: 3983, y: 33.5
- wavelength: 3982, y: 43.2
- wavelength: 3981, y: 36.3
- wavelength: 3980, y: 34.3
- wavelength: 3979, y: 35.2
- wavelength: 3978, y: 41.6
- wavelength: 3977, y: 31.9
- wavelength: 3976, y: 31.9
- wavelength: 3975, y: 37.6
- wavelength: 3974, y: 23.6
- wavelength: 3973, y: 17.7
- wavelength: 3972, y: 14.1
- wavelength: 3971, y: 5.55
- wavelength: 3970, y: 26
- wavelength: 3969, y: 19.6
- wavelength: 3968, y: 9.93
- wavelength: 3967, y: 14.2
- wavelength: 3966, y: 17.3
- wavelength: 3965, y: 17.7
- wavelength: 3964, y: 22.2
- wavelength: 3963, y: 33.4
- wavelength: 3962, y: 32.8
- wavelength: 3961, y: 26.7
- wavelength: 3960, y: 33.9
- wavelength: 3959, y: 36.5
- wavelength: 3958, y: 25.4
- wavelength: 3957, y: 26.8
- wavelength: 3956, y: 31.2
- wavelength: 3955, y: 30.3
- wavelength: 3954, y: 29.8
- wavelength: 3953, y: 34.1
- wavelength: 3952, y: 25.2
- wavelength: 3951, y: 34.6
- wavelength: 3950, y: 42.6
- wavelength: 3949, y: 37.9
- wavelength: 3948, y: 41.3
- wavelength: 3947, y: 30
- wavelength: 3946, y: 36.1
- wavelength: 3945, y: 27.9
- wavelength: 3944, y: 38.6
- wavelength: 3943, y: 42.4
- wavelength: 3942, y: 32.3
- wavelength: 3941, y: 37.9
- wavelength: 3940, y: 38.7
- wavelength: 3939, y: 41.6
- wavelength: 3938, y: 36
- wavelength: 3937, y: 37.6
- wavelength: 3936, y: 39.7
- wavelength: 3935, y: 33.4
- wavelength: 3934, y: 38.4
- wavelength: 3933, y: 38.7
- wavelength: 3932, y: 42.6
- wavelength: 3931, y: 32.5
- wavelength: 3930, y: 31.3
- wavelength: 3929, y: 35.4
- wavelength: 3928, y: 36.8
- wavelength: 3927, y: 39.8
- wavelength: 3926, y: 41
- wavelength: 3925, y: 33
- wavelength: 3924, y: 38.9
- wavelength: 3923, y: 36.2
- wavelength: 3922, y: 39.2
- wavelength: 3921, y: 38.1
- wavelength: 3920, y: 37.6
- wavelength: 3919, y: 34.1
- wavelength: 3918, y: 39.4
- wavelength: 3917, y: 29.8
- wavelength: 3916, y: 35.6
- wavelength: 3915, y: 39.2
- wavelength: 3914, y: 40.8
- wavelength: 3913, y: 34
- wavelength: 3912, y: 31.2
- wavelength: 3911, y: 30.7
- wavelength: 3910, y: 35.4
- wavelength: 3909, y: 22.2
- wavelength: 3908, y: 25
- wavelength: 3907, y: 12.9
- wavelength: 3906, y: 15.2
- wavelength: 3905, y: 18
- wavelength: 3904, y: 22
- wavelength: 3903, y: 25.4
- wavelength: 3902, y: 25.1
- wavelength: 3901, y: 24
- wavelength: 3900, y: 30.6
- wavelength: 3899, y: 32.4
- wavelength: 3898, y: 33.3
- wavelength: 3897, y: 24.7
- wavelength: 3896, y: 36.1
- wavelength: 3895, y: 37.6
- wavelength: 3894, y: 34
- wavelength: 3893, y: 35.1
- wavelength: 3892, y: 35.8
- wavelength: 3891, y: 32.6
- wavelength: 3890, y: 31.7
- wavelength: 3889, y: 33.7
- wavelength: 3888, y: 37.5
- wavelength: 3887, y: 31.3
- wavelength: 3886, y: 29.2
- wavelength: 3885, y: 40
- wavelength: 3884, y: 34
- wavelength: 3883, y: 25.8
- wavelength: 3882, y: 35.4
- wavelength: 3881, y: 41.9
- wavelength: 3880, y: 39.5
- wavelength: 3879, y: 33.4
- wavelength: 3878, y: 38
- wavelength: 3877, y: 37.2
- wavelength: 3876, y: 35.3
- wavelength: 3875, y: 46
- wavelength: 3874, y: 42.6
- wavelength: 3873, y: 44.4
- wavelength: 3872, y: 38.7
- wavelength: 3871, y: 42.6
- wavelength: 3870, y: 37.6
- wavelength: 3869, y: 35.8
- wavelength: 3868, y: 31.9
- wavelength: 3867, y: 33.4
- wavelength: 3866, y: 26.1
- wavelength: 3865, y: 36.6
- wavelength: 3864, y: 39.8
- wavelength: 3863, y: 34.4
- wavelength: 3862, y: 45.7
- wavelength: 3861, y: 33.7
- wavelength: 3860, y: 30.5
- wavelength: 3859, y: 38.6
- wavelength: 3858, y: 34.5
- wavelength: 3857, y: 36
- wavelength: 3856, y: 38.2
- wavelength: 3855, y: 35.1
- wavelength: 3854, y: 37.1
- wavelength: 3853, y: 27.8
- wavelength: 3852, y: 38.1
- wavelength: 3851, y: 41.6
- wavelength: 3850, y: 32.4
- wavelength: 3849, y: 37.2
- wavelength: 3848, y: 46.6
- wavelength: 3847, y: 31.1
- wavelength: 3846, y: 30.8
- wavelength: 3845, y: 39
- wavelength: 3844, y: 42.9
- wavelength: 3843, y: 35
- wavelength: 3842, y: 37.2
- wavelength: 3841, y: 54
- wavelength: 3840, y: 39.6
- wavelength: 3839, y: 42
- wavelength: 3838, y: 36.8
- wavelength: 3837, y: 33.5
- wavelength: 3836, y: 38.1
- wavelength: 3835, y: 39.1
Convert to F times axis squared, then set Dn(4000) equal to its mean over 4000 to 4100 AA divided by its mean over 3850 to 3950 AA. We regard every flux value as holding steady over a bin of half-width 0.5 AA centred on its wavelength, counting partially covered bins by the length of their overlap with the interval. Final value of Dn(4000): 1.16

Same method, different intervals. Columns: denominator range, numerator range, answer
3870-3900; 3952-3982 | 0.79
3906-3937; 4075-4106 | 1.18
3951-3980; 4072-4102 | 1.51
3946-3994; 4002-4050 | 1.25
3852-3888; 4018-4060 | 1.10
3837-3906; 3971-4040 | 1.10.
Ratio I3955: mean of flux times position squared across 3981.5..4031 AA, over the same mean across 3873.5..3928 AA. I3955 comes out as 1.18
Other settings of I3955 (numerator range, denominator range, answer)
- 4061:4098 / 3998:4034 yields 1.05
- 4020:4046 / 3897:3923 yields 1.31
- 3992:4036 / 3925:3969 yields 1.19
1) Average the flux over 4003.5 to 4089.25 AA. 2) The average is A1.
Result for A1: 37.2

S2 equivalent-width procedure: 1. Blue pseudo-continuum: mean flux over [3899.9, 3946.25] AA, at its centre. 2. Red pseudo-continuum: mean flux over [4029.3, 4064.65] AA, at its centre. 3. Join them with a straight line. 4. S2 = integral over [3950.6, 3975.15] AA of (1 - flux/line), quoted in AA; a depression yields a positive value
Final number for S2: 6.9 AA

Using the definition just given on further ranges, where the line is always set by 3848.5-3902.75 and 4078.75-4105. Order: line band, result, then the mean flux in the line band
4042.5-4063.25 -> 0.70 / 35.8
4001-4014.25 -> -0.23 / 37.2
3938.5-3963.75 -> 1.52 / 33.8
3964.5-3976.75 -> 5.53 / 19.8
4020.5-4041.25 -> -0.53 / 37.8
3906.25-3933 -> 1.06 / 34.2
